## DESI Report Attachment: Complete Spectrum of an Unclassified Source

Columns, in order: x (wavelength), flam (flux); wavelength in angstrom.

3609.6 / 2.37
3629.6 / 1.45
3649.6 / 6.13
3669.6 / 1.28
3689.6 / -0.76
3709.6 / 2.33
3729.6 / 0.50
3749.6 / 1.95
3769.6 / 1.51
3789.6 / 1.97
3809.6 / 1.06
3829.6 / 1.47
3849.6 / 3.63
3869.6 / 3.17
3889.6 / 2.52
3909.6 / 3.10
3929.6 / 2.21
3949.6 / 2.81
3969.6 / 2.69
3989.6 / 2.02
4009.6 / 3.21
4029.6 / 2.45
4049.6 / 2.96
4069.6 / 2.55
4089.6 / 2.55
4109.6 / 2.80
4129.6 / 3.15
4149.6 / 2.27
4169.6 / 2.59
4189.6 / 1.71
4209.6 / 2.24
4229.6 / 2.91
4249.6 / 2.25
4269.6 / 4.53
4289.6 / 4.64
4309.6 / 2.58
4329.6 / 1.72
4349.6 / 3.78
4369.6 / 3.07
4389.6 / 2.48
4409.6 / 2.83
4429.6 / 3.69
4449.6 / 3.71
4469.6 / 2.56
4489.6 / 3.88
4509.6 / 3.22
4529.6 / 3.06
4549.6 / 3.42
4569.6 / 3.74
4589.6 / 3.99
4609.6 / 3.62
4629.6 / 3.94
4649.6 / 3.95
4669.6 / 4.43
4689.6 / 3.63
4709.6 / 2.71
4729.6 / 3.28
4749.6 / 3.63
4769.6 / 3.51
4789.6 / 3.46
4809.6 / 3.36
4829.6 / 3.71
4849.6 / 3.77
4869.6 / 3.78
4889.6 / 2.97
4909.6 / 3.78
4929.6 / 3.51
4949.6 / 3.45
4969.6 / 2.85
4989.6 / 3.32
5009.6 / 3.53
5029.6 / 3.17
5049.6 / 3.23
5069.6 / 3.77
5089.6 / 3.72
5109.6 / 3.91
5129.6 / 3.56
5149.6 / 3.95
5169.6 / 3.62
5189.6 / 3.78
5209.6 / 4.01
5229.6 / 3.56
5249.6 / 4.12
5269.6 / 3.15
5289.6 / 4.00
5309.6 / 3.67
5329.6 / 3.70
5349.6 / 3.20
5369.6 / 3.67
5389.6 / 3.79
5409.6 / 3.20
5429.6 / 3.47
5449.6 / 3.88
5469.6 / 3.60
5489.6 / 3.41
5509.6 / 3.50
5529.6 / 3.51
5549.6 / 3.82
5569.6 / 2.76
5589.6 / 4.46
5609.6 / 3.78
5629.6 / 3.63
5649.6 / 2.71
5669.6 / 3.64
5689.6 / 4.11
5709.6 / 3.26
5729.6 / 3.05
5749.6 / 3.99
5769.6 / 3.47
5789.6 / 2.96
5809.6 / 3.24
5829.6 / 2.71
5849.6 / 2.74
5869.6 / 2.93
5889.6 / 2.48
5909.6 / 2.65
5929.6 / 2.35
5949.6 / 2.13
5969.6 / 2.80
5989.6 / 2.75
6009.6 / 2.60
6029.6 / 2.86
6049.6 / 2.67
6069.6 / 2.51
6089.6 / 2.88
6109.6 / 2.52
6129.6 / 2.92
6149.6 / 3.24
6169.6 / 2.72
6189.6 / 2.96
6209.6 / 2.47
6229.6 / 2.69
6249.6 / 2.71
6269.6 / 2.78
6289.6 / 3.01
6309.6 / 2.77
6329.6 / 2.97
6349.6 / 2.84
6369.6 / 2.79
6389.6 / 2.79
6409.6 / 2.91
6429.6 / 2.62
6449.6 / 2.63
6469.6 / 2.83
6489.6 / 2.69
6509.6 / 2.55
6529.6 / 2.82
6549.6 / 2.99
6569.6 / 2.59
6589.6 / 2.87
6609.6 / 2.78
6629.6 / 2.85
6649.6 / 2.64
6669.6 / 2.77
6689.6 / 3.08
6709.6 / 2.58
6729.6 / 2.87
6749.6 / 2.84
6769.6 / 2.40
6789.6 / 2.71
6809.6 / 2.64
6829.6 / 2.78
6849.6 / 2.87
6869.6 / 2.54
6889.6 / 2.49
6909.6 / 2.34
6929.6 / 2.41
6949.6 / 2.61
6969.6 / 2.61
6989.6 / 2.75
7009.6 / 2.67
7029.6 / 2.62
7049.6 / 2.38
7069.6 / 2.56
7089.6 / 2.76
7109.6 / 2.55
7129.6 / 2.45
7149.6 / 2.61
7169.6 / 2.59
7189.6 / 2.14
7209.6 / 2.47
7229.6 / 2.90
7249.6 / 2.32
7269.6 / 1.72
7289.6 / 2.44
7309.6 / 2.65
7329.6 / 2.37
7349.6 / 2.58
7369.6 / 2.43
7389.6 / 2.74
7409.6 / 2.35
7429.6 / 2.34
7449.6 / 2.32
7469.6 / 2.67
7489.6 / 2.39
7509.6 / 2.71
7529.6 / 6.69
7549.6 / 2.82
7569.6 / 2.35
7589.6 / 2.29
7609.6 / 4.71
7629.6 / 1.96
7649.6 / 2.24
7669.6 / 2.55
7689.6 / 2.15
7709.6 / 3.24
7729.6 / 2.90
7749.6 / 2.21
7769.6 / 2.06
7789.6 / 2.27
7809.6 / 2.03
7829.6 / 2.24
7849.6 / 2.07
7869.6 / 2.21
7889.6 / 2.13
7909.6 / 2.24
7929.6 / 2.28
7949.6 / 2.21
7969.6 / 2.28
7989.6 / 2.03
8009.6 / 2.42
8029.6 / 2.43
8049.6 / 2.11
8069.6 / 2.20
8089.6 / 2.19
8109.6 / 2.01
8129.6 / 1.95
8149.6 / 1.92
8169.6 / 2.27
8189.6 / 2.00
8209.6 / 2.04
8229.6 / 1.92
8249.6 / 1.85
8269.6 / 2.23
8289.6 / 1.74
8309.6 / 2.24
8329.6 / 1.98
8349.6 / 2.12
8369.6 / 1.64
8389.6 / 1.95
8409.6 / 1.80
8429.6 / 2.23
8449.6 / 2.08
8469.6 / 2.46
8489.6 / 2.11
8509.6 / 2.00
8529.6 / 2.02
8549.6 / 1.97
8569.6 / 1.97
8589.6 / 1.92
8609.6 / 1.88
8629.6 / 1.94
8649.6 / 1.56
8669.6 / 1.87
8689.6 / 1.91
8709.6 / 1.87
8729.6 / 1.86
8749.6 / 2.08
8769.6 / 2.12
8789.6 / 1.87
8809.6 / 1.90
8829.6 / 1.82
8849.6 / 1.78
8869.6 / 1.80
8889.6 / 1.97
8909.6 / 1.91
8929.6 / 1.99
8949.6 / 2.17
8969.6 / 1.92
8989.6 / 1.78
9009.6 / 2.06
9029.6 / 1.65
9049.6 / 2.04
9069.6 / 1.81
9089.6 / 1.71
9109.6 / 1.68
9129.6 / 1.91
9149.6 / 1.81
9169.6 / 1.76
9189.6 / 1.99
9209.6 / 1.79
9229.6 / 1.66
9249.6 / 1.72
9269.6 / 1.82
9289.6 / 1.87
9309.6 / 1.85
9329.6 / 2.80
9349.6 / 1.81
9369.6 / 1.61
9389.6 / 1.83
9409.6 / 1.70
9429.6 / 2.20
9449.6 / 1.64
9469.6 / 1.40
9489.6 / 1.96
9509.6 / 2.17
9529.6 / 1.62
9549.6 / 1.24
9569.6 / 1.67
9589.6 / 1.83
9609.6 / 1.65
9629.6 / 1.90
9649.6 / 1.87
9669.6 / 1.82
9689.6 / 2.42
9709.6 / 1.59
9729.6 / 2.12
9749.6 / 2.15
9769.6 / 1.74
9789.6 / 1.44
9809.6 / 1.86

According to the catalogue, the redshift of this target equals 0.148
